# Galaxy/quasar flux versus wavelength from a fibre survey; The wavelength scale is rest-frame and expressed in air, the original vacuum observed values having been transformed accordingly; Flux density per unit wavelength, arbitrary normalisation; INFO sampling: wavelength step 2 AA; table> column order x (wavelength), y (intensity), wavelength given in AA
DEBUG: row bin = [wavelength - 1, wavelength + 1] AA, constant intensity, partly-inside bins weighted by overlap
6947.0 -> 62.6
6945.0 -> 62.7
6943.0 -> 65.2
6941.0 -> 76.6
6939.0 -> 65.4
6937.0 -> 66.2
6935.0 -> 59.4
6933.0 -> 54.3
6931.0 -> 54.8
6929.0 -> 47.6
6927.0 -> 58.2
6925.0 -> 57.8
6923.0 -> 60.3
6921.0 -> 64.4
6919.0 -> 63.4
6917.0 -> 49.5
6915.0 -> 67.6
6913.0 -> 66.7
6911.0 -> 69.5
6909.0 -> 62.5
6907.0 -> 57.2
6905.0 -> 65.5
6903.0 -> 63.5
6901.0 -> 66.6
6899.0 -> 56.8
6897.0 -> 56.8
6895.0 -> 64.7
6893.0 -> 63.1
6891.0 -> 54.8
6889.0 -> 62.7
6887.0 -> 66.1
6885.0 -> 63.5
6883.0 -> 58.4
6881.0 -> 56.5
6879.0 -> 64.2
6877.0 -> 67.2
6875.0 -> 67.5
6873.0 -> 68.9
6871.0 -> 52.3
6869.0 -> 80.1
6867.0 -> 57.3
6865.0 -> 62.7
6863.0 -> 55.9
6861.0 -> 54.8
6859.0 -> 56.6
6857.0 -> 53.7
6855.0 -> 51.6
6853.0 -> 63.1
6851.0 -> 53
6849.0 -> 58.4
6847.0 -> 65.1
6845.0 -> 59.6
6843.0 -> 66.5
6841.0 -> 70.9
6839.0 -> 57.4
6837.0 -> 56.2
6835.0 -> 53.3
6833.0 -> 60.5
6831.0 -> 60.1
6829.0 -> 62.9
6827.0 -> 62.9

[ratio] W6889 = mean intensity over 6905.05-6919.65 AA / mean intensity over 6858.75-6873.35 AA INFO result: 1.03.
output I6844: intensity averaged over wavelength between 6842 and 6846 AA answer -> 63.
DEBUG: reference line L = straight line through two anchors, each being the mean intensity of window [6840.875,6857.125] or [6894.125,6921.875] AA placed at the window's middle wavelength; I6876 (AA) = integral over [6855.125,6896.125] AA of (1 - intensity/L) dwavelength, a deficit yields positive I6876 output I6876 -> -0.1 AA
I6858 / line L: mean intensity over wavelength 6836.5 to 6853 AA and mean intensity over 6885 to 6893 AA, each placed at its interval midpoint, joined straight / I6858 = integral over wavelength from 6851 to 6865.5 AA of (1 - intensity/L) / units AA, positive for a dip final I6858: 1.2 AA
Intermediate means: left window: 61.2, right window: 61.7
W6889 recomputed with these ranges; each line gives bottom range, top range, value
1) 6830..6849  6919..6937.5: 0.95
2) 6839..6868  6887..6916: 1.06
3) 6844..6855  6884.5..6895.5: 1.05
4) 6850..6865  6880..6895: 1.09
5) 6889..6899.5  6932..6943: 1.08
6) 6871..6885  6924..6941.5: 0.95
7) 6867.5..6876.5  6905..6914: 0.96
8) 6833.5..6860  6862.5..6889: 1.07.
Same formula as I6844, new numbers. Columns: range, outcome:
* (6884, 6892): 61.8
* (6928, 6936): 54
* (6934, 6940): 63.7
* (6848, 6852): 55.7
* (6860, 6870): 62.2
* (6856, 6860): 55.2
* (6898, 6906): 63.1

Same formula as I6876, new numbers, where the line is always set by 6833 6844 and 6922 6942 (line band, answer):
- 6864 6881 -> -1.1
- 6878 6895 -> -0.3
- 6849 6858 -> 0.7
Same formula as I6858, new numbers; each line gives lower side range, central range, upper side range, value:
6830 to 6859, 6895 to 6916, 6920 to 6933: -2.1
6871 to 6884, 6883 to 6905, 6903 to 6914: 0.6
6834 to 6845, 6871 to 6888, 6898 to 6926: -0.5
